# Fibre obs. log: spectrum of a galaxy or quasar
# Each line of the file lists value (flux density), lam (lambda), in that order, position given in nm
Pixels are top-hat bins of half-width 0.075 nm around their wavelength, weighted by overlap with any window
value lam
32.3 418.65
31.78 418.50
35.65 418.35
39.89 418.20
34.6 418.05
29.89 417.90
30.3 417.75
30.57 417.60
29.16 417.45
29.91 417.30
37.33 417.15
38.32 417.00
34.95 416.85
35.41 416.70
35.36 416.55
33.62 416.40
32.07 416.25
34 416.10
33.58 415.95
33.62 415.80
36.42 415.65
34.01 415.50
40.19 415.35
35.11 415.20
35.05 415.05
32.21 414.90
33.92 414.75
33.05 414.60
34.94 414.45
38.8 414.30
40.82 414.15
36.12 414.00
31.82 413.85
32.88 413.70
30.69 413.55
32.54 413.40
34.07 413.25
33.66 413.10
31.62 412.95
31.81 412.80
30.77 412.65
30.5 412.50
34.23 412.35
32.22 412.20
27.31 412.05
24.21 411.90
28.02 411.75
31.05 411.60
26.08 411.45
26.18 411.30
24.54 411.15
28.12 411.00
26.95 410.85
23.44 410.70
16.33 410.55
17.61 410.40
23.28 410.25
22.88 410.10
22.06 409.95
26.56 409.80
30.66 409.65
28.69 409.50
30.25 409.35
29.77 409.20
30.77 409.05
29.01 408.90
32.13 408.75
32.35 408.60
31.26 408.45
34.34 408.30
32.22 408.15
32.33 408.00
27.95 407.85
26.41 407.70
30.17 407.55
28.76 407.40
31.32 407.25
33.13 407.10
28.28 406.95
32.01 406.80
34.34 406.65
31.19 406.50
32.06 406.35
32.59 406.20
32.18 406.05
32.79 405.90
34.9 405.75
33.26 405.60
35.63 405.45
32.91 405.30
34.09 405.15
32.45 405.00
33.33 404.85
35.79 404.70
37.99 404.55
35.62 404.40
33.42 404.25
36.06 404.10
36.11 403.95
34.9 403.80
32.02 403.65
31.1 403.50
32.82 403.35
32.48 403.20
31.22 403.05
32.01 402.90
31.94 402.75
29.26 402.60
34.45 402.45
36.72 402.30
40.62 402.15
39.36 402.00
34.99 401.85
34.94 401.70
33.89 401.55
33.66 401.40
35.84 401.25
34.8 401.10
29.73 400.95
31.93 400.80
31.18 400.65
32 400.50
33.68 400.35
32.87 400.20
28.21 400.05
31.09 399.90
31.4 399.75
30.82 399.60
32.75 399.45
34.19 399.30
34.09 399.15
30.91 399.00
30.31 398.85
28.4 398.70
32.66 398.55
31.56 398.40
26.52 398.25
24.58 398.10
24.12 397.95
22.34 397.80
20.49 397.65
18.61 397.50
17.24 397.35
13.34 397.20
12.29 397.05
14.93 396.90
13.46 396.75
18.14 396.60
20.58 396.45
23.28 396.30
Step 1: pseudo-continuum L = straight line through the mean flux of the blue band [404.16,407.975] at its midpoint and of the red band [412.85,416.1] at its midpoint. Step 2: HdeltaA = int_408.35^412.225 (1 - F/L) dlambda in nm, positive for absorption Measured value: 0.755 nm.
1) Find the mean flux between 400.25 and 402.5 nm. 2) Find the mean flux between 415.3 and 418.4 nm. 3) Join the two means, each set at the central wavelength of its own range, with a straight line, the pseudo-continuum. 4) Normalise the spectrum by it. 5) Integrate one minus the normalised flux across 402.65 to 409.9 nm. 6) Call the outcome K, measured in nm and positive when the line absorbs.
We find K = 0.482 nm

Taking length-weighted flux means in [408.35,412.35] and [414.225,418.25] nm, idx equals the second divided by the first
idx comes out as 1.3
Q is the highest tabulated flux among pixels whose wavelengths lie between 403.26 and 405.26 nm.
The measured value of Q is 37.99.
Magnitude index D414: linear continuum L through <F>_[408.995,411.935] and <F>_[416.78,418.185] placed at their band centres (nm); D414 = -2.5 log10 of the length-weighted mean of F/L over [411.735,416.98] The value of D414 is -0.126 mag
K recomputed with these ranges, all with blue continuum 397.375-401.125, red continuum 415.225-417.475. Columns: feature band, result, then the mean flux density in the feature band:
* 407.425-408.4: 0.05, 30.5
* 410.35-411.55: 0.33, 23.9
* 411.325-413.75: 0.21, 30.6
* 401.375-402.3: -0.19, 36.4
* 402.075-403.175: -0.12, 33.7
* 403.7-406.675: -0.28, 34.1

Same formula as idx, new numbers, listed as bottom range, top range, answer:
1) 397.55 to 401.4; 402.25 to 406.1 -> 1.11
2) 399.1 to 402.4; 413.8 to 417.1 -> 1.05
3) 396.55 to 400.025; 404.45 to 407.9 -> 1.29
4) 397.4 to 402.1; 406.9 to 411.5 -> 0.91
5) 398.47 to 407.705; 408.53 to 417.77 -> 0.94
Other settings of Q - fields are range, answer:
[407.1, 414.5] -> 40.82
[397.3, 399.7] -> 34.19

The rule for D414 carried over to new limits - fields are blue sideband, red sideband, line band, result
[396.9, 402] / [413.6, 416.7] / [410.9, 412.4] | 0.19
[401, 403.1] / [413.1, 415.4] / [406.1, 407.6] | 0.10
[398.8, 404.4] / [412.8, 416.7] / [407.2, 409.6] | 0.11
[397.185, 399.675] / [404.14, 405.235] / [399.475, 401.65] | -0.09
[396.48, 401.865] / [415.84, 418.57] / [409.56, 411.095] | 0.30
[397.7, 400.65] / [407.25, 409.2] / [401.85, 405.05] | -0.13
